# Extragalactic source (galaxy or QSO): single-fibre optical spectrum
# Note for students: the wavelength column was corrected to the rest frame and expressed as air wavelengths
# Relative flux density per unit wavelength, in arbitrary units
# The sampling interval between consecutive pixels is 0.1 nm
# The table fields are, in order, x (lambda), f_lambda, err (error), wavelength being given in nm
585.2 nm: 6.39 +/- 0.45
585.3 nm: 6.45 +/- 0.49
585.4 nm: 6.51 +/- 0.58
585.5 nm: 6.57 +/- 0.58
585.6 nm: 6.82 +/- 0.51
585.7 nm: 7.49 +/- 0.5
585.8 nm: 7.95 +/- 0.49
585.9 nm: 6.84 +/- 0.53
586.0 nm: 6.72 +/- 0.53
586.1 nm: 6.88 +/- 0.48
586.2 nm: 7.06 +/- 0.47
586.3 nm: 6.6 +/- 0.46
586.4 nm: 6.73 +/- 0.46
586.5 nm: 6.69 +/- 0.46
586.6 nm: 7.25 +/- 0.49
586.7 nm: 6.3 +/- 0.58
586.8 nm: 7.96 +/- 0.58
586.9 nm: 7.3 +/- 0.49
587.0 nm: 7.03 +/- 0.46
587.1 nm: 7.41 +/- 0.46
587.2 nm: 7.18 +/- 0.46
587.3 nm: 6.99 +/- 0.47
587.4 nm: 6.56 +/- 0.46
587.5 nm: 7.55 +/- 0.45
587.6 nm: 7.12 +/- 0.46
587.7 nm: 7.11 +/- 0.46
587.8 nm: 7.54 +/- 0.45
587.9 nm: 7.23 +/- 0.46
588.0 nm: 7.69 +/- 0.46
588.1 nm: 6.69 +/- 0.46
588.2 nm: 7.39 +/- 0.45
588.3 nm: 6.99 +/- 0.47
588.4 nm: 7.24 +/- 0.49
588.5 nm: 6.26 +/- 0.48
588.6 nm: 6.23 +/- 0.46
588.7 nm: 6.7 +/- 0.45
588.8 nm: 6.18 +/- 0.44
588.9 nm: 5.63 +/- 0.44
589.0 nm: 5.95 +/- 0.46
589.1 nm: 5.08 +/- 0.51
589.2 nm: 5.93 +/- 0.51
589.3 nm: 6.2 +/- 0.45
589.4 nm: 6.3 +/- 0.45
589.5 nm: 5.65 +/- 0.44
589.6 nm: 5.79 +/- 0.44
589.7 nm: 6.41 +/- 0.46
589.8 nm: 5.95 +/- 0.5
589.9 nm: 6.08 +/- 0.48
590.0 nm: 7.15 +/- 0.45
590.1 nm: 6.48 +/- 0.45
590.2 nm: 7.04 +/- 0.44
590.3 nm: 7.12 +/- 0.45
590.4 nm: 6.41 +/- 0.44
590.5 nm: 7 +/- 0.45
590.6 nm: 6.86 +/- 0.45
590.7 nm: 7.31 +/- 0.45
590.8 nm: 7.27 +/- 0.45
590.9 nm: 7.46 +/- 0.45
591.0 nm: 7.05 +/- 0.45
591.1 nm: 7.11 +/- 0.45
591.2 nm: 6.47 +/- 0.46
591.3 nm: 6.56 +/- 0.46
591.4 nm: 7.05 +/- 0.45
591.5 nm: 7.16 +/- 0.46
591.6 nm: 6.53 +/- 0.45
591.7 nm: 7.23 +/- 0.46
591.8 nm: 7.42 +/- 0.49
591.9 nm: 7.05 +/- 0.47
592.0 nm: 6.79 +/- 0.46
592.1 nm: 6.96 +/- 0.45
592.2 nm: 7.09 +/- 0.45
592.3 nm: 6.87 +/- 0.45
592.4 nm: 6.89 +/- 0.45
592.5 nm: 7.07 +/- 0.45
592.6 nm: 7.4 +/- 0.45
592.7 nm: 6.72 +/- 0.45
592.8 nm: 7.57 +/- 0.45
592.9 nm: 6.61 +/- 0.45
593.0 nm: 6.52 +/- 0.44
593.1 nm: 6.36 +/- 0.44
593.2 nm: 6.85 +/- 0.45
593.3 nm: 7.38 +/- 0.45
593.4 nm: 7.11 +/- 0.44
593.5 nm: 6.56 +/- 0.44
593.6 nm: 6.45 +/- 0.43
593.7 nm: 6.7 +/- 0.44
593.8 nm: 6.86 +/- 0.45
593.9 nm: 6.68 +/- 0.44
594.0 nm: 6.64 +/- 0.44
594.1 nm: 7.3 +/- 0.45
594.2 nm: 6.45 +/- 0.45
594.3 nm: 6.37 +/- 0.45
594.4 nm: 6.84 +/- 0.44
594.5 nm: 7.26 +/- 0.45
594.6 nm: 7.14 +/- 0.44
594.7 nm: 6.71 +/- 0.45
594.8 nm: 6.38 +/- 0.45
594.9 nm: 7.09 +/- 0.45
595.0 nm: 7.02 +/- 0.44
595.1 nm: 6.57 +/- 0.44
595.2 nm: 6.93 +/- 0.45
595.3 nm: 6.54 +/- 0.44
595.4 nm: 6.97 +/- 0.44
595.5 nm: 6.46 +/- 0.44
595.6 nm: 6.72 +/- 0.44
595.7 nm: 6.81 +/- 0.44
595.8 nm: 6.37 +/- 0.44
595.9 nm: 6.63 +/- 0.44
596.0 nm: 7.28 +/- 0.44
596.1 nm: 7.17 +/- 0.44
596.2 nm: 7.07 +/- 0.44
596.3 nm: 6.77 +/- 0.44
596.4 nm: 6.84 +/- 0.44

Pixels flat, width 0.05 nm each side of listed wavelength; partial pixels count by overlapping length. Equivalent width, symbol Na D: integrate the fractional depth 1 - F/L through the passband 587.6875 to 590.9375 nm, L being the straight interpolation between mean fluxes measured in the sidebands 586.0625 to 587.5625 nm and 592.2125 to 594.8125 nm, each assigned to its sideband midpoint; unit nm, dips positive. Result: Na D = 0.17 nm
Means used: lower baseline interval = 7.03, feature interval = 6.61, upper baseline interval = 6.84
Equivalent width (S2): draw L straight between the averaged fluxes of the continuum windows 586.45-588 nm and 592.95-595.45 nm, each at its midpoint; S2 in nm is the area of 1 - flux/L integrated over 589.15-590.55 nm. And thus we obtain 0.13 nm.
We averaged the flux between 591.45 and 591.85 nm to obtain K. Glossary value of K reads 7.09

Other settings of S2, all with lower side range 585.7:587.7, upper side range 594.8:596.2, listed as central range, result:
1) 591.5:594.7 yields -0.01 nm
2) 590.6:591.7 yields -0.01 nm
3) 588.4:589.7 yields 0.18 nm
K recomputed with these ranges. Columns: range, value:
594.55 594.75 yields 6.93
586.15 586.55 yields 6.77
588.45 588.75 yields 6.4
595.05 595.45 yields 6.75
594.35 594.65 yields 7.08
